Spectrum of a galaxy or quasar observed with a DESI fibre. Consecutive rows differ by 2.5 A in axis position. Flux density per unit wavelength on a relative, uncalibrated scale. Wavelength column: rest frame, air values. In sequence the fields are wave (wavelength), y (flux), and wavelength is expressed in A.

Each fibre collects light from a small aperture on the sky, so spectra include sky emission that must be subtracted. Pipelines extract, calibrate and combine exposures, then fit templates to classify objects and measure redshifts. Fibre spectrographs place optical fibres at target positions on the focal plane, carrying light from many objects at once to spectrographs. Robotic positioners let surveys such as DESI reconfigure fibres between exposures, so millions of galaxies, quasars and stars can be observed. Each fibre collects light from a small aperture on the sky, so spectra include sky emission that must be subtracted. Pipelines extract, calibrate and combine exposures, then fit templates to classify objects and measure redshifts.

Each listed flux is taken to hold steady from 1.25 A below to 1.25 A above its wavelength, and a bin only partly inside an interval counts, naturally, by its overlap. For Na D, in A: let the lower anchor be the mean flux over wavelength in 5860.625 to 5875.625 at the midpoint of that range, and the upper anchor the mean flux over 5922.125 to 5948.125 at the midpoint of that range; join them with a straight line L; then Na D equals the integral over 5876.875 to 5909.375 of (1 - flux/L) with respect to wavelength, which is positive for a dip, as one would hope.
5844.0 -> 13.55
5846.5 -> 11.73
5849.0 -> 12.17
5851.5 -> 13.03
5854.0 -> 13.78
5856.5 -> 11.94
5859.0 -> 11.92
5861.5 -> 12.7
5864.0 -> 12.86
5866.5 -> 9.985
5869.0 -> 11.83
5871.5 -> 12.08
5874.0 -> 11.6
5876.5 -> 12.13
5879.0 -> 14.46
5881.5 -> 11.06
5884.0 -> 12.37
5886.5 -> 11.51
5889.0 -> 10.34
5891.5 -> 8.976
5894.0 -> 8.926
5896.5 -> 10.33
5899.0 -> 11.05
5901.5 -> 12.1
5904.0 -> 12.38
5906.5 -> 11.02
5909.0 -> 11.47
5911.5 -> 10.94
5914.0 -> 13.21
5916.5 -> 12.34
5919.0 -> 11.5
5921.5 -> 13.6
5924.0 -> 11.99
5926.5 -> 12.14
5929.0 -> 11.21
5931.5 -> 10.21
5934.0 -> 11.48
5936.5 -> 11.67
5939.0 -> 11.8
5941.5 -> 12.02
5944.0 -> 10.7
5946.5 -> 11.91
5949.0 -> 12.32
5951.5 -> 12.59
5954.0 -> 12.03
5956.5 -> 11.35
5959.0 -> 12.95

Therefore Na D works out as 1.3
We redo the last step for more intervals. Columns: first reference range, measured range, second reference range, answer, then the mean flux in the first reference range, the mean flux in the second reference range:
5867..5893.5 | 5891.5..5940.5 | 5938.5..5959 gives 1.0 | 11.5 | 11.9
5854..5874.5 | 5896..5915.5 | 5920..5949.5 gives 0.4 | 12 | 11.7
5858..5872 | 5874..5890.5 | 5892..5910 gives -0.7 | 11.9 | 10.9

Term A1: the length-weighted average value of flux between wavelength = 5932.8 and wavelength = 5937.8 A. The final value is 11.6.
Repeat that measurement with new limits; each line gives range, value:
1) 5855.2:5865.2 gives 12.4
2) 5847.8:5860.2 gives 12.6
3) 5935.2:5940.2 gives 11.7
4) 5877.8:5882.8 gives 12.7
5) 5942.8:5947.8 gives 11.3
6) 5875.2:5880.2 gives 13.3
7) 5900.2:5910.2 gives 11.7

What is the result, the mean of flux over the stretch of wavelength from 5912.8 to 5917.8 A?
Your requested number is 12.8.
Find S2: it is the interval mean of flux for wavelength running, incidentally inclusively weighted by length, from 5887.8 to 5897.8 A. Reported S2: 9.65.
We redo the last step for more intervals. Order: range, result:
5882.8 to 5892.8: 10.8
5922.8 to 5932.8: 11.4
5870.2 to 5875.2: 11.8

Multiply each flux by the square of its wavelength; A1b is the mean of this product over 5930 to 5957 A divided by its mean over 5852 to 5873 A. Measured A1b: 1.0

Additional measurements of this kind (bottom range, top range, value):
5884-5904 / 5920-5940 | 1.11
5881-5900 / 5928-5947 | 1.09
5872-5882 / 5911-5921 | 1.00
